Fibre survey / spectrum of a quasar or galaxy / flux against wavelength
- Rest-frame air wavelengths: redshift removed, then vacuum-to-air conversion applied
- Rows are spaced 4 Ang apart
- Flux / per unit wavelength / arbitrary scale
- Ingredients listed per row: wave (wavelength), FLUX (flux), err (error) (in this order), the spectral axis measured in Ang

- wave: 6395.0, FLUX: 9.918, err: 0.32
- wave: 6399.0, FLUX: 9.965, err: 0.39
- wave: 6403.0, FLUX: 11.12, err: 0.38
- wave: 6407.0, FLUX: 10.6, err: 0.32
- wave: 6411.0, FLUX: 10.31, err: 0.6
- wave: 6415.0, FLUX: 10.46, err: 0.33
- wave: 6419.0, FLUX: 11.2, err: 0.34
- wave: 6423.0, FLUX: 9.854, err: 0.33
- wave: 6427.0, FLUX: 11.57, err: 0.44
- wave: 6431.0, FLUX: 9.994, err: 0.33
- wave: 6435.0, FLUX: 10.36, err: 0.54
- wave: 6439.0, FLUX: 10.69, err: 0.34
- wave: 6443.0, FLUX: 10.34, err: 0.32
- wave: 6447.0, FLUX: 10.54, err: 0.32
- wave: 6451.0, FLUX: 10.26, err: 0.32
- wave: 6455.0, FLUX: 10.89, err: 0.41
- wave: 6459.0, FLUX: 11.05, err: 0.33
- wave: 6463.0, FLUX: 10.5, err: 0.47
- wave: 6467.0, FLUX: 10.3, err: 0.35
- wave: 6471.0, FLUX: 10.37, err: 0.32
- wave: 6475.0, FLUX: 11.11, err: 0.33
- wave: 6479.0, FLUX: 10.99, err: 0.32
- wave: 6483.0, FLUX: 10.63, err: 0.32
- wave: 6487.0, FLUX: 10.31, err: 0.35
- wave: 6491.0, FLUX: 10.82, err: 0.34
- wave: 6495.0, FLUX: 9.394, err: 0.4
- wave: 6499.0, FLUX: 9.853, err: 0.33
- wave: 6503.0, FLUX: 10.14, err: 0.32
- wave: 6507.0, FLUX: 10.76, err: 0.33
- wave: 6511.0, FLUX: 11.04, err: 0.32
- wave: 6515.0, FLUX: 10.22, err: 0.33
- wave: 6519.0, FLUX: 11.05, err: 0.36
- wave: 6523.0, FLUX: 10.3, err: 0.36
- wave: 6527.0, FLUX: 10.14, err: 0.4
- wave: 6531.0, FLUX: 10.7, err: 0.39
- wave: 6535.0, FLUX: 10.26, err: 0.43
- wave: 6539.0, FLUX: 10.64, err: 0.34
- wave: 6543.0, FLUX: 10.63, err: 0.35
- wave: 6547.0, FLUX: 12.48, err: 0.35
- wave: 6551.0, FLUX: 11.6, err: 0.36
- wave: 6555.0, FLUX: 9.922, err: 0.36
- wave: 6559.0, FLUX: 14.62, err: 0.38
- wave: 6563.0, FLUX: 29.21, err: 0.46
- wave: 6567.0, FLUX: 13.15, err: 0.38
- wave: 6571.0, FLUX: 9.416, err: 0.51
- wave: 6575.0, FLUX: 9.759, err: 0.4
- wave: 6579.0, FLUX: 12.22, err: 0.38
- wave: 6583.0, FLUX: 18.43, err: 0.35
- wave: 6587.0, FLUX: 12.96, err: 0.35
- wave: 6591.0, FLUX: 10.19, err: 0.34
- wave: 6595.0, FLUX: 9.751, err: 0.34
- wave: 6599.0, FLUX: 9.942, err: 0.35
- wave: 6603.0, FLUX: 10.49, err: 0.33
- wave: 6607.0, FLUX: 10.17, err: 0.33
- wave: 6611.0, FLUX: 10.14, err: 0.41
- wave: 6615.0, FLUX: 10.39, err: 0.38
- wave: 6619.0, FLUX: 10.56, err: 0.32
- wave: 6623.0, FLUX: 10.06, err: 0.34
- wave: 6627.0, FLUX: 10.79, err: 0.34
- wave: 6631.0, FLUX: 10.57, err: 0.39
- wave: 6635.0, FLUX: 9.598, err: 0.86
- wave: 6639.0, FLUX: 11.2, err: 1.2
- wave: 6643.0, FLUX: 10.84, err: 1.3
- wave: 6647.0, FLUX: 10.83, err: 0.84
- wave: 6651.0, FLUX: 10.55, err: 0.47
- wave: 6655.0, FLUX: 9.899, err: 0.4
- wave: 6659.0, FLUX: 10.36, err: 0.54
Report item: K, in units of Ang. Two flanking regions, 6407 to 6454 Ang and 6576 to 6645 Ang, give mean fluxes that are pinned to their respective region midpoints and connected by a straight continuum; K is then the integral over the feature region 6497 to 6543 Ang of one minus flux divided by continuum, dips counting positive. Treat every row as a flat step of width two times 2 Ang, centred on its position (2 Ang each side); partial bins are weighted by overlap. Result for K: 1.3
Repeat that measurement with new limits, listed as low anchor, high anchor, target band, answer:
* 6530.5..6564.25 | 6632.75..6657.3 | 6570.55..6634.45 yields 3.51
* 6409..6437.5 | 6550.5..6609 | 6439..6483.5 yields 1.82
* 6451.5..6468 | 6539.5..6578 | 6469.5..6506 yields 3.14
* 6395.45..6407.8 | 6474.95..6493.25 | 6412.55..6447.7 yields 0.02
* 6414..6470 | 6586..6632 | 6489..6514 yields 0.47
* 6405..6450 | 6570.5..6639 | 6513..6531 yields 0.50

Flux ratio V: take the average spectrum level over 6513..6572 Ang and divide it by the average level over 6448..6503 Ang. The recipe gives 1.18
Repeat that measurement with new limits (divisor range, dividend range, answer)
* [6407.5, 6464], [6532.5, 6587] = 1.25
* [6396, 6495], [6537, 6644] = 1.12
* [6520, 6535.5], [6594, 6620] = 0.98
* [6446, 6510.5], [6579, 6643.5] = 1.05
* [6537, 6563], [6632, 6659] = 0.81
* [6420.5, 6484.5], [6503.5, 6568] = 1.15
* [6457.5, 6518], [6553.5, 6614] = 1.21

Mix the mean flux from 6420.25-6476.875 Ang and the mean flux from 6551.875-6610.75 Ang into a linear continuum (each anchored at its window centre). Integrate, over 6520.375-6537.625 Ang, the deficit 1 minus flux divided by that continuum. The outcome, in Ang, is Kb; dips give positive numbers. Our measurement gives 2.2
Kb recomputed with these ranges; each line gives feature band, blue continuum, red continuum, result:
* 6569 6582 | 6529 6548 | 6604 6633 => -0.5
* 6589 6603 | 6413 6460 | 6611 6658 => 0.6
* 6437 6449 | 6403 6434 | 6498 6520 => 0.1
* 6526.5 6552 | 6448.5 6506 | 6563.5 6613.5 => 0.8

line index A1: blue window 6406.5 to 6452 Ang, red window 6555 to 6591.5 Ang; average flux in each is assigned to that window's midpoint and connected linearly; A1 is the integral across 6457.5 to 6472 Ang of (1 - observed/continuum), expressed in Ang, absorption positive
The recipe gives 1.2 Ang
